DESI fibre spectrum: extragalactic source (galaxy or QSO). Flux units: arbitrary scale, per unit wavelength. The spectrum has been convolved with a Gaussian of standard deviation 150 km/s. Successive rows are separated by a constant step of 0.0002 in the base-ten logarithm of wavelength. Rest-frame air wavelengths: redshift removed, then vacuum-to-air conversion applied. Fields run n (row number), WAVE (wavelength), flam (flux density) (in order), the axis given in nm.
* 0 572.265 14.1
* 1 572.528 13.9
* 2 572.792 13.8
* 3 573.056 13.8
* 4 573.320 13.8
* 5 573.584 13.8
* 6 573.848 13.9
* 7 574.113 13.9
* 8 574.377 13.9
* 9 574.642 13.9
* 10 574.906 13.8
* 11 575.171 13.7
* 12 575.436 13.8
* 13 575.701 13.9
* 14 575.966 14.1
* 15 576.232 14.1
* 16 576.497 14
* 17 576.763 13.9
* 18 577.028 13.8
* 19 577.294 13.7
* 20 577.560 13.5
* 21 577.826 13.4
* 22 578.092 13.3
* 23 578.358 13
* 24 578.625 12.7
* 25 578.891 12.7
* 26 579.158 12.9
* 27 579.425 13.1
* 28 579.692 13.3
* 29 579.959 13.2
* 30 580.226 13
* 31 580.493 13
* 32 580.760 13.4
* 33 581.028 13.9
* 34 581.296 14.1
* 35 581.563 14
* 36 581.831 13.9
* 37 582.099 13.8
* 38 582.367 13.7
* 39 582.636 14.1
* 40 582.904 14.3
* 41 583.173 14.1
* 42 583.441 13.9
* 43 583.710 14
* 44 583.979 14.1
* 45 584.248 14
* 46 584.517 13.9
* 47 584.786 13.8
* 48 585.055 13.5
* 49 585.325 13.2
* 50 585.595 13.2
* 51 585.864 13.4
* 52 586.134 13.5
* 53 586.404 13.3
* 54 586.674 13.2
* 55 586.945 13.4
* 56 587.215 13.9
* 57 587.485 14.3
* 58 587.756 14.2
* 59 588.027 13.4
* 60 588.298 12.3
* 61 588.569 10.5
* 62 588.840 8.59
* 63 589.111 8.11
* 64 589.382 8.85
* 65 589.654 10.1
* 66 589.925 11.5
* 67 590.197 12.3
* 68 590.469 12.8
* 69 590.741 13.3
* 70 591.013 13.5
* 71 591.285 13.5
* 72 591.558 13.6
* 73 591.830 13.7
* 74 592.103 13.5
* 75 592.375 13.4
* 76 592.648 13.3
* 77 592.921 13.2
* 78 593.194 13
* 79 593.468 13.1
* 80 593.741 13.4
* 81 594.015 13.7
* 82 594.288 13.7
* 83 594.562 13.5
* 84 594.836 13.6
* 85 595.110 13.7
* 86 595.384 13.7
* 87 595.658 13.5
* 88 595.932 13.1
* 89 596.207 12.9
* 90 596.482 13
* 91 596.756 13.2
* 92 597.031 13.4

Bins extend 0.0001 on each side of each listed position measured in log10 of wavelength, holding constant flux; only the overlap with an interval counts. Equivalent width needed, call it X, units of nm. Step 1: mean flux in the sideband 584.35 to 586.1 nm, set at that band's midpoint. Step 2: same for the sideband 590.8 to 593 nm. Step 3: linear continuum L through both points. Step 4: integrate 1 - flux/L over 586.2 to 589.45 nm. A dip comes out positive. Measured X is 0.336 nm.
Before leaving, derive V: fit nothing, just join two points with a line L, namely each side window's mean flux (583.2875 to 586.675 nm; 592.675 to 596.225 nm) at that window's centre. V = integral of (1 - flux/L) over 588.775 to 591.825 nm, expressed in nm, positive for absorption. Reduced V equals 0.42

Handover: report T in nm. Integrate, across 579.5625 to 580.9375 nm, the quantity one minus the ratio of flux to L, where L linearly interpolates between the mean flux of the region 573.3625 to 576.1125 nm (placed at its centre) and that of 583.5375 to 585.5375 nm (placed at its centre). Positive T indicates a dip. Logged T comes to 0.06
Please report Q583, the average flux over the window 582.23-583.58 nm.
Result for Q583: 14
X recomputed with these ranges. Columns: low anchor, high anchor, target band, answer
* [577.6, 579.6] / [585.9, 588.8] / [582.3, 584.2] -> -0.14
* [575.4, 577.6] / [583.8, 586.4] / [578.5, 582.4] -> 0.11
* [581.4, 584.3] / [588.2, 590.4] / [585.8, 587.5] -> -0.25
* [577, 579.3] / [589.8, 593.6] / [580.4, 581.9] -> -0.06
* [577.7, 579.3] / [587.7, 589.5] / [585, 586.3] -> -0.22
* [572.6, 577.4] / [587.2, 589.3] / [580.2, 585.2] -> -0.48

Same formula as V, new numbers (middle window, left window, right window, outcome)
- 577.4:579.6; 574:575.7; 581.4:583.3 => 0.13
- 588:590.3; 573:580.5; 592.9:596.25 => 0.51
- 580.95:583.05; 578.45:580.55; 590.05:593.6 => -0.15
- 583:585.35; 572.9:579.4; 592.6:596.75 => -0.06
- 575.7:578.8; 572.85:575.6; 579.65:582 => 0.03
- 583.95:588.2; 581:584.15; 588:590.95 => -0.39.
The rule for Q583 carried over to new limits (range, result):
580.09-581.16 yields 13.3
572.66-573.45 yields 13.8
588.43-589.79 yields 9.24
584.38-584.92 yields 13.9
